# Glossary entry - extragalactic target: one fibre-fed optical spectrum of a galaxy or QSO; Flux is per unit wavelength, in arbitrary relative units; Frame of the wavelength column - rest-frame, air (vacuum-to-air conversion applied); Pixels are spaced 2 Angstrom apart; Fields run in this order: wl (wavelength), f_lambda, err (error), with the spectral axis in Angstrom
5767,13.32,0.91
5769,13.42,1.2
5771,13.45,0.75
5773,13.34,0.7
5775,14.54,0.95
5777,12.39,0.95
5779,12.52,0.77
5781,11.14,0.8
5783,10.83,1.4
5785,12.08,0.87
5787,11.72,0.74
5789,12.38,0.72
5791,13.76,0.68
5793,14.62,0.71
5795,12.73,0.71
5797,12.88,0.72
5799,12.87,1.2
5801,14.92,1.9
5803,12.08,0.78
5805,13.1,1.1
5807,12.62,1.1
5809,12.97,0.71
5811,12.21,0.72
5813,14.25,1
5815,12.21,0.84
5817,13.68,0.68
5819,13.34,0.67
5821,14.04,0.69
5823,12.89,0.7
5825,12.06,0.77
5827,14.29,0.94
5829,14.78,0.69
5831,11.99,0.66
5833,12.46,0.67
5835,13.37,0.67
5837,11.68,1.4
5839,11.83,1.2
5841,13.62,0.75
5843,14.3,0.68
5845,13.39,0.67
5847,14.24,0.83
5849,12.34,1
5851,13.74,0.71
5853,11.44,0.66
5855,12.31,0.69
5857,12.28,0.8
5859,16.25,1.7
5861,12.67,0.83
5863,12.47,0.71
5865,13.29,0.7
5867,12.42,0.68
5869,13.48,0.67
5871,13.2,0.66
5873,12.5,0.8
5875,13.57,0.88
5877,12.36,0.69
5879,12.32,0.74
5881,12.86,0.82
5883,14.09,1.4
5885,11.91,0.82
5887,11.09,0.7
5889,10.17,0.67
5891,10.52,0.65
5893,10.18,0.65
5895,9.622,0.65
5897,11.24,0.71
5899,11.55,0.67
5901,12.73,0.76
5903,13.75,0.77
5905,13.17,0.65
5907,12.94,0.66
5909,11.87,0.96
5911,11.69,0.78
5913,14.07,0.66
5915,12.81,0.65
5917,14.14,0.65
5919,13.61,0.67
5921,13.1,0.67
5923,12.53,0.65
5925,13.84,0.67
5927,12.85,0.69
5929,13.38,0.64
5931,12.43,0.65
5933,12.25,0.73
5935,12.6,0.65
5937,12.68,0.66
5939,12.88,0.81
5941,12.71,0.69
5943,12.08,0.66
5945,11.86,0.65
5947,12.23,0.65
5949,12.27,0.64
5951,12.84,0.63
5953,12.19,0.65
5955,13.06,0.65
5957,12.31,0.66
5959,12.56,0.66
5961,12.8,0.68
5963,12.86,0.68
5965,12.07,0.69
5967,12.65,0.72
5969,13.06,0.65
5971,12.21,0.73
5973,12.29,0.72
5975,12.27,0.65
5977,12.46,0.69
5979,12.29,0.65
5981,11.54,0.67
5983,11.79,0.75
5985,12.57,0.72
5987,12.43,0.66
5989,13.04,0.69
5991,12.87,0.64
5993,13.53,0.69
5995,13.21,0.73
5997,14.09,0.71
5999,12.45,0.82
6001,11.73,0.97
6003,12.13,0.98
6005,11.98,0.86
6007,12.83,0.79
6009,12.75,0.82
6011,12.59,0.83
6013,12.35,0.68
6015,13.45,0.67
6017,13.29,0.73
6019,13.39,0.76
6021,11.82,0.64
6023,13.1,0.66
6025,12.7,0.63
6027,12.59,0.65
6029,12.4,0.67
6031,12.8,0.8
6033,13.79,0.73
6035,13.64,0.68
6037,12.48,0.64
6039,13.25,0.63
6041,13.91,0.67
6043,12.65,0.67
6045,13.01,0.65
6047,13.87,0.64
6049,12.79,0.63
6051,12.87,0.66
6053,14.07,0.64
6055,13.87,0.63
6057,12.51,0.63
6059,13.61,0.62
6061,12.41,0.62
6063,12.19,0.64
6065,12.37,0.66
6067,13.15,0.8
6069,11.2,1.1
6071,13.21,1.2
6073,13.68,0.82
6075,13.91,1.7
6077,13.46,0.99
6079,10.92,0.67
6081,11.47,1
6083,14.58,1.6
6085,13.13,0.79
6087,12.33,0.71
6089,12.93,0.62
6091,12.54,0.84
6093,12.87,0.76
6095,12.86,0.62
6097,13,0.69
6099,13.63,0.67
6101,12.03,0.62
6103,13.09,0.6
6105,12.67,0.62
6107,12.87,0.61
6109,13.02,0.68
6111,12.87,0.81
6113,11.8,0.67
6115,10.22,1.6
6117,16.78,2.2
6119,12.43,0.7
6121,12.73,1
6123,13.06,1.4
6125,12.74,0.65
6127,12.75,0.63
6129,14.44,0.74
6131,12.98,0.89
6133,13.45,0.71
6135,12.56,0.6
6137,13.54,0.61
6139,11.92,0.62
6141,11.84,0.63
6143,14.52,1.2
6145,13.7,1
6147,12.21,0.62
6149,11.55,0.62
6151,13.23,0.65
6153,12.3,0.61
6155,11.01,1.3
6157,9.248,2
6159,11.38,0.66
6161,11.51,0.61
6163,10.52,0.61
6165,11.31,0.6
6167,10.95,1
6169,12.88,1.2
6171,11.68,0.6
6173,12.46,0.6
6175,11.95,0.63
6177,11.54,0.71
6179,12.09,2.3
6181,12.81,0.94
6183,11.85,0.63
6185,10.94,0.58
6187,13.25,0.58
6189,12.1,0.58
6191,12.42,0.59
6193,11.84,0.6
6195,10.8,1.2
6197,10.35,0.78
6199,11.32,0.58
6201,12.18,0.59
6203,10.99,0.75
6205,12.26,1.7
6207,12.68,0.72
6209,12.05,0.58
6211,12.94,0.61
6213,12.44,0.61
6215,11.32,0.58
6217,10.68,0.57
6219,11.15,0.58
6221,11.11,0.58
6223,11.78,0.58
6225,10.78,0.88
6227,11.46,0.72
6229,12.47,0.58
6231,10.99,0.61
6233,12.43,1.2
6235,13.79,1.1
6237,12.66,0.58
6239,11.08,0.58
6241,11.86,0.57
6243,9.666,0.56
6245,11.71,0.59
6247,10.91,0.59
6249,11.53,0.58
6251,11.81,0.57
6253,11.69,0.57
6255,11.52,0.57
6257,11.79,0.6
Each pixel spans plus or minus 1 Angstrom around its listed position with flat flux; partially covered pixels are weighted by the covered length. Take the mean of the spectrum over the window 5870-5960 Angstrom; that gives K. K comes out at 12.5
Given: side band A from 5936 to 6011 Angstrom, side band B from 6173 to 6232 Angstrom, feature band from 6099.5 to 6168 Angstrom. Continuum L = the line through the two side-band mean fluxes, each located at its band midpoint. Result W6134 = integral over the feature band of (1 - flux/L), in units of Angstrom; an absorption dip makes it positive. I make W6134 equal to -2.7 Angstrom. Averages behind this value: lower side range 12.5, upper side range 11.8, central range 12.5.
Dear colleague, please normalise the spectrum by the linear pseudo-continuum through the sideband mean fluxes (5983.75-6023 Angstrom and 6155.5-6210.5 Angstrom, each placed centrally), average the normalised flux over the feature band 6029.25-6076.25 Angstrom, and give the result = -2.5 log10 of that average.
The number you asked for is -0.05 mag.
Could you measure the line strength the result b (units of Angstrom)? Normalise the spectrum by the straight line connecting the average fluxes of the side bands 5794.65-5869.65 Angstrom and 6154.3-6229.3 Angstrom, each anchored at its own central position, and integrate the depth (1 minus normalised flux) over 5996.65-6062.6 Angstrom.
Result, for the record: -3.4 Angstrom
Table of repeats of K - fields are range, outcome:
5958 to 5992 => 12.5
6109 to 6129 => 12.9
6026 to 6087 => 13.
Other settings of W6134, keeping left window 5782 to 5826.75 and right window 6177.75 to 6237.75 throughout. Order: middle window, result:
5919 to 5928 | -0.4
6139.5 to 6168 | 0.5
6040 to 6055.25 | -1.3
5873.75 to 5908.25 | 1.9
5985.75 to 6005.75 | -0.5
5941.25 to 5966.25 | 0.2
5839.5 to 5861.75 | -0.8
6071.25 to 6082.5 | -0.5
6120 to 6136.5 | -1.4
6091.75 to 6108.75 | -1.0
